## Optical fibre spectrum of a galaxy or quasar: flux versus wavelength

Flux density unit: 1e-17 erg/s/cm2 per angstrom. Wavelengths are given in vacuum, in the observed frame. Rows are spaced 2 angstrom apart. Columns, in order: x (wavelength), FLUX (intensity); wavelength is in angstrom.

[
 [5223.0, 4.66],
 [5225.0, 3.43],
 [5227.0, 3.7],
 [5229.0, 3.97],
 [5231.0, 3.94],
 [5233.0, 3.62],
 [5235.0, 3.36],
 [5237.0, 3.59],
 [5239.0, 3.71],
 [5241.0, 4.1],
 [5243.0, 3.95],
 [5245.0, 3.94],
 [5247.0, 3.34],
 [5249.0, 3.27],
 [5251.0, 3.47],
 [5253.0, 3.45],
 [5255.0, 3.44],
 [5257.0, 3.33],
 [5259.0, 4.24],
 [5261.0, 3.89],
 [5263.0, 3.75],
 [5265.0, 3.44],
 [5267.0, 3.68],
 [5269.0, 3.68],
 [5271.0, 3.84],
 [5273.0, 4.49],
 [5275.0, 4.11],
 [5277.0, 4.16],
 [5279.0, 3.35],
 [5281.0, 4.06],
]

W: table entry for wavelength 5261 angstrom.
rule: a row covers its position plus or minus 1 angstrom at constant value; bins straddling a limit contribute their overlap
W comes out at 3.89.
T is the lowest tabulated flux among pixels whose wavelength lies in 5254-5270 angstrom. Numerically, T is 3.33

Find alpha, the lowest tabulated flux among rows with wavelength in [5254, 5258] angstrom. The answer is 3.33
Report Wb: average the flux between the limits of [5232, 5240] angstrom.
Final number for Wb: 3.57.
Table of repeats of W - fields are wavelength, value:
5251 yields 3.47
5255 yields 3.44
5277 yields 4.16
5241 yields 4.1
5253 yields 3.45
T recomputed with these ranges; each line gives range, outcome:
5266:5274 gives 3.68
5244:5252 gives 3.27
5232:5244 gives 3.36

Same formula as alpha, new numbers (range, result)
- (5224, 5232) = 3.43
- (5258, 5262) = 3.89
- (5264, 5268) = 3.44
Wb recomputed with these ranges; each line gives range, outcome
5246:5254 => 3.38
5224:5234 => 3.73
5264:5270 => 3.6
